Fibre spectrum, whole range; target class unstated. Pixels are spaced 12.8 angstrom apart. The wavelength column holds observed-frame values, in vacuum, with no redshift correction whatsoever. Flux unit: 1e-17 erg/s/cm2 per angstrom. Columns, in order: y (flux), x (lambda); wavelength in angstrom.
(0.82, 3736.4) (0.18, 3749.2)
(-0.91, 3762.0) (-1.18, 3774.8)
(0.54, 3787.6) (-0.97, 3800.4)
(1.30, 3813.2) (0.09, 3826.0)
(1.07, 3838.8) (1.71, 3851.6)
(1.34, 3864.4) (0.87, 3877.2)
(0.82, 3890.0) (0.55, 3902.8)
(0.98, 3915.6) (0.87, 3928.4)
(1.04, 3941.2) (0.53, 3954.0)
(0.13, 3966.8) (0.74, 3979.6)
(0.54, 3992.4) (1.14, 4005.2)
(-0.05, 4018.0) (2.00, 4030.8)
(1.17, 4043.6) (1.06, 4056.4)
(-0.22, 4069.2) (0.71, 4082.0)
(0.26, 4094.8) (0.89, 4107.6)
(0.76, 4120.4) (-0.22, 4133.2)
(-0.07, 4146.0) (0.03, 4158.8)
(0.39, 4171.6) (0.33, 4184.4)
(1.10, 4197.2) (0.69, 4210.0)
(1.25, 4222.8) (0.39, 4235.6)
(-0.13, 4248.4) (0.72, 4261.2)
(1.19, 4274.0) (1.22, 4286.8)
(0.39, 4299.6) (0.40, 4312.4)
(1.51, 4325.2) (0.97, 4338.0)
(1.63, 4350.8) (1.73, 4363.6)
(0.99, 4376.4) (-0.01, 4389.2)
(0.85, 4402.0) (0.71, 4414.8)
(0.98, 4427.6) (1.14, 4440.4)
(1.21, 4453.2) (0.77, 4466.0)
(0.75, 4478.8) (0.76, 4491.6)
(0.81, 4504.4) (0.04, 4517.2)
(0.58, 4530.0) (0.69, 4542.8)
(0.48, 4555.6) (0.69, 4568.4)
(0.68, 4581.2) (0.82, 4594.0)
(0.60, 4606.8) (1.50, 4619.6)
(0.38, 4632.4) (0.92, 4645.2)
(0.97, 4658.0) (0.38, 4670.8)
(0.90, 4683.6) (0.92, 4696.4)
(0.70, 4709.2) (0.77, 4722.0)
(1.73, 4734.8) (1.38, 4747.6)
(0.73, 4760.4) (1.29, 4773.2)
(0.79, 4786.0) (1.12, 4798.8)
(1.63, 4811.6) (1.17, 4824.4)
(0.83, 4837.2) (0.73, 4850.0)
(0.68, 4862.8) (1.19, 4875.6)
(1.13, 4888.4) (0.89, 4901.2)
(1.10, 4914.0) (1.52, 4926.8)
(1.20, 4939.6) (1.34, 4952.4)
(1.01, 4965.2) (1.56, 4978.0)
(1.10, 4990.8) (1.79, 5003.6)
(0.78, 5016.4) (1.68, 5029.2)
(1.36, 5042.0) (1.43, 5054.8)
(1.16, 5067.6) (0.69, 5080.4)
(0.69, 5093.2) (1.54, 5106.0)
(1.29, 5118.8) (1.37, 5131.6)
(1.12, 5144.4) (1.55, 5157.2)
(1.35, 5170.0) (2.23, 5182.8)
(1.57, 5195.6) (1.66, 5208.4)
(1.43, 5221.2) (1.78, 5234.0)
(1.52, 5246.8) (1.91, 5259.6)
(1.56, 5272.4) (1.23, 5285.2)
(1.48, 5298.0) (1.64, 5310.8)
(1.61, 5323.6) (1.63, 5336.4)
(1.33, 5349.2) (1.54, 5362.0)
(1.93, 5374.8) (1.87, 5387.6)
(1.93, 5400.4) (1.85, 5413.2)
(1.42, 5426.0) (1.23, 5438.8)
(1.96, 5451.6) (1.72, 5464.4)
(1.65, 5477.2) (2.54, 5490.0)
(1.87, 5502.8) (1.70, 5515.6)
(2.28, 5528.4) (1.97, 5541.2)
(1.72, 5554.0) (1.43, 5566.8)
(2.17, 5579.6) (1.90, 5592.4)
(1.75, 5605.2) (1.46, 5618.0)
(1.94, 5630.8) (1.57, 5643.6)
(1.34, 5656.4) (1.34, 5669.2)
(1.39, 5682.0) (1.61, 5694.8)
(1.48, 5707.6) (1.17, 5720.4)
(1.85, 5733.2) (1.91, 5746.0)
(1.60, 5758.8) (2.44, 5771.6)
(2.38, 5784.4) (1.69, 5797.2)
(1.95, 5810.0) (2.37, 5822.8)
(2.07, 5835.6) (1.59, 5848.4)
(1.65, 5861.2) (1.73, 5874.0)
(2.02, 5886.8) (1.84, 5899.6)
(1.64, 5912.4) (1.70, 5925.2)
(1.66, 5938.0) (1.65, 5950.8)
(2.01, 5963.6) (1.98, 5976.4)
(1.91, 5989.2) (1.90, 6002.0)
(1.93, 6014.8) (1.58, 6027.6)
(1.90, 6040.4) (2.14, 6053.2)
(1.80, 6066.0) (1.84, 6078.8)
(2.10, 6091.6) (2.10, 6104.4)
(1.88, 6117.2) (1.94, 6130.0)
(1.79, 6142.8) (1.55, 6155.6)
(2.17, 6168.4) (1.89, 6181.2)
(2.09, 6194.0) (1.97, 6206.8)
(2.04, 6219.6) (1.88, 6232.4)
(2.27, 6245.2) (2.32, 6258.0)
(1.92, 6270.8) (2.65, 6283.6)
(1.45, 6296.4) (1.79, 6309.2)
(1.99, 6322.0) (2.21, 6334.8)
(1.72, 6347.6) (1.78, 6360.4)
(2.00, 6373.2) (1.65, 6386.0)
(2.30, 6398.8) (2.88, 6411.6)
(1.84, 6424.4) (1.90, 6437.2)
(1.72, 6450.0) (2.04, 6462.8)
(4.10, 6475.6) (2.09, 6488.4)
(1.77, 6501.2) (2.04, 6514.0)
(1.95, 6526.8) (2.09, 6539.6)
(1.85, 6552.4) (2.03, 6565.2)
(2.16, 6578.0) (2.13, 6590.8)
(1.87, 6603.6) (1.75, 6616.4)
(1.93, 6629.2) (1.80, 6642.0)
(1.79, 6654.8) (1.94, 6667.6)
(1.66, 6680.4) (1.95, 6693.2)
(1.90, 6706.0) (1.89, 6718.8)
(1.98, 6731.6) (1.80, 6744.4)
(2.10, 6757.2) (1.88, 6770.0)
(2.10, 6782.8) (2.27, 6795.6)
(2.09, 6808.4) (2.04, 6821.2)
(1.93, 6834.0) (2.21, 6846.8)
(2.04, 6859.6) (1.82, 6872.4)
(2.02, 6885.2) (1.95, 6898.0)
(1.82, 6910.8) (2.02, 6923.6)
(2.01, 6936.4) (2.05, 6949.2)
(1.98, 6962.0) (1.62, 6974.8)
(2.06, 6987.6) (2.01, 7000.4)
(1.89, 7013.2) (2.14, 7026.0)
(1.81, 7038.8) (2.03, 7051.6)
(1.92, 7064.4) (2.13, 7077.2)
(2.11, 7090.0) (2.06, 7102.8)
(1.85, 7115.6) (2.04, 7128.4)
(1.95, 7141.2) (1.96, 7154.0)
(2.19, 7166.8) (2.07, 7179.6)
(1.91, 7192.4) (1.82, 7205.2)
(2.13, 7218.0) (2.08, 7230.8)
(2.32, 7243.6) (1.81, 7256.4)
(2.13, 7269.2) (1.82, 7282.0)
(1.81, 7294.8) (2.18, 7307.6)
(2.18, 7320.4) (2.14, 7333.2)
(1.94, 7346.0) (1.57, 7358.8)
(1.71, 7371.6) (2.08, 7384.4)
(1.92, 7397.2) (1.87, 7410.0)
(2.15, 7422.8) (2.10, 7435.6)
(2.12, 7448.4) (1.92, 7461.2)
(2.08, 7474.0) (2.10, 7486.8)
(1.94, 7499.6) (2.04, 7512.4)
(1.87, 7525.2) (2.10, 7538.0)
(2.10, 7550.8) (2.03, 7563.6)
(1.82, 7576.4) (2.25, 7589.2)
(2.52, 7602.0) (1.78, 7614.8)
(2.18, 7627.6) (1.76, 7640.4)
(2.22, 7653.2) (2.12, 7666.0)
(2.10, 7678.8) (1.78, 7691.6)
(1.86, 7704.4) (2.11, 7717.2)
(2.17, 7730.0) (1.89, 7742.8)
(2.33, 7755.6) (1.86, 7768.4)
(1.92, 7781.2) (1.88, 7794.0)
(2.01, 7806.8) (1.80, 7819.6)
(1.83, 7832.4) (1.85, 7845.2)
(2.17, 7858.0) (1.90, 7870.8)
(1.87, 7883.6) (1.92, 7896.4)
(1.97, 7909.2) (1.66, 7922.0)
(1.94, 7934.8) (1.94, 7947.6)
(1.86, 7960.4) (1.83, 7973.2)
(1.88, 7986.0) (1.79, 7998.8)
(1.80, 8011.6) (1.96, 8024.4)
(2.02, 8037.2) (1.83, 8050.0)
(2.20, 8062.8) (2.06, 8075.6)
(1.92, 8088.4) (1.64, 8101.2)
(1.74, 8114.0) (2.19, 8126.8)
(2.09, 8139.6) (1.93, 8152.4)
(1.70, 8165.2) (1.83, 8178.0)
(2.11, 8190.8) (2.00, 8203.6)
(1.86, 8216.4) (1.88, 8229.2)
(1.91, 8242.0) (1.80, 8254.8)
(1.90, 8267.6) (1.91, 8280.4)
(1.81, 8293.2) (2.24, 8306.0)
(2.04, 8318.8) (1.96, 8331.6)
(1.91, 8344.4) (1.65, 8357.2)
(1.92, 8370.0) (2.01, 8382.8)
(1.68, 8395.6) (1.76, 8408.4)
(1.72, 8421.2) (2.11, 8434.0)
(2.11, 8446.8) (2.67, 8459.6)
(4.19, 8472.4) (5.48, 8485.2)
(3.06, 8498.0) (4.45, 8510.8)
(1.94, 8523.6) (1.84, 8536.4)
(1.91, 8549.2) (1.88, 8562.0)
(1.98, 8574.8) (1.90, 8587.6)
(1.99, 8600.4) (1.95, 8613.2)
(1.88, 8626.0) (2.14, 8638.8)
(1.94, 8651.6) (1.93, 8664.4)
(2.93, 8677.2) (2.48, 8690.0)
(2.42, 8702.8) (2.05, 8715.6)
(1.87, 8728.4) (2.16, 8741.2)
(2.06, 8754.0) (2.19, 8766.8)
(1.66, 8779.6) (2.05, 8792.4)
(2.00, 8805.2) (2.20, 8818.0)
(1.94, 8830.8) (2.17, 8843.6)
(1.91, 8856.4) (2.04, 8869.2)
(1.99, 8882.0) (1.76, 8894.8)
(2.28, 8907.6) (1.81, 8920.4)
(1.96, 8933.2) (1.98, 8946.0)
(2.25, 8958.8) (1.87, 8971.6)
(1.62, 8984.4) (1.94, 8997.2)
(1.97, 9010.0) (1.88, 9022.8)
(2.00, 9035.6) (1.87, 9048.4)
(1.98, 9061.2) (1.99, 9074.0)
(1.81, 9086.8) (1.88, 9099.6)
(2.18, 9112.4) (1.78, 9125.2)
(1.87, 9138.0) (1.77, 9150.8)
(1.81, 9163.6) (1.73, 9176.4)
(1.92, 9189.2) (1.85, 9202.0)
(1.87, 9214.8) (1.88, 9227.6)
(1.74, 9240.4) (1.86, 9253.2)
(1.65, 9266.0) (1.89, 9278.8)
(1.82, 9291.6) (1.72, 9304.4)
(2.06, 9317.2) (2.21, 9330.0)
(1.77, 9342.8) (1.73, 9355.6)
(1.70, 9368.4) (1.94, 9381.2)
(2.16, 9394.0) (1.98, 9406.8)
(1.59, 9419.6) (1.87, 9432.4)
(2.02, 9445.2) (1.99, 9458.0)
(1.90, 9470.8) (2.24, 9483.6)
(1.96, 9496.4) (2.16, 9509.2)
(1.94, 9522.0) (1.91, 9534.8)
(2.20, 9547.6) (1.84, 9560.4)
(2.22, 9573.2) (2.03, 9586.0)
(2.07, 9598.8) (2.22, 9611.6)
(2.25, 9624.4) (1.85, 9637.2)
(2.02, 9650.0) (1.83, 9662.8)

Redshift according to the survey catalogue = 0.292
